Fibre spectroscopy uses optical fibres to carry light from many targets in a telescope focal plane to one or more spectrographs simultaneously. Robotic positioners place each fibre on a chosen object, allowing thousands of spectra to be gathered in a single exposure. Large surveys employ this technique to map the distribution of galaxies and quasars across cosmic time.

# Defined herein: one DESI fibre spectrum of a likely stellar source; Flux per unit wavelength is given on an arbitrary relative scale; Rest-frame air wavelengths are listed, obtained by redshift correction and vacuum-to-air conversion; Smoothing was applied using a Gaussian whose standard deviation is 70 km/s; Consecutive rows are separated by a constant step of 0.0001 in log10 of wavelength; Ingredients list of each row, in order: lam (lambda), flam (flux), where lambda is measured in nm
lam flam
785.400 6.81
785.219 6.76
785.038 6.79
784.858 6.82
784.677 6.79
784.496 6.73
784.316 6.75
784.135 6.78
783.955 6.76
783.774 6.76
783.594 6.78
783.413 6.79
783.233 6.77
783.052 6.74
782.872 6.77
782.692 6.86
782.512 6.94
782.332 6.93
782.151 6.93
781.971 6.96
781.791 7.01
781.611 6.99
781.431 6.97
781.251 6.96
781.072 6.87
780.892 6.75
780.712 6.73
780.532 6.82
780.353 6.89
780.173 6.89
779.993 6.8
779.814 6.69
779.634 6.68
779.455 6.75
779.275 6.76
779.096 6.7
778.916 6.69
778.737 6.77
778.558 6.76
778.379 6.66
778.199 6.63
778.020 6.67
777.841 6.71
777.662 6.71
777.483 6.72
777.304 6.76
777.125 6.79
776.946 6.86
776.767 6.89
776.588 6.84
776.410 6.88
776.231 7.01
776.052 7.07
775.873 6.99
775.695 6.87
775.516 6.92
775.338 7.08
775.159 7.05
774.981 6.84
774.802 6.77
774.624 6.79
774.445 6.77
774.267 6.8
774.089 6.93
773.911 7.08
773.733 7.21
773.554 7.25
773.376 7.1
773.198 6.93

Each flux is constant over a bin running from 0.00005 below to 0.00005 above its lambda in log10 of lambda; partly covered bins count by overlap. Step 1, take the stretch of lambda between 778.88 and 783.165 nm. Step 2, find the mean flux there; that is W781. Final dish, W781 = 6.84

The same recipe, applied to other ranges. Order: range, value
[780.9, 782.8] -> 6.93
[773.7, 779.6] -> 6.84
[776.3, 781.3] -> 6.77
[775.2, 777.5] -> 6.91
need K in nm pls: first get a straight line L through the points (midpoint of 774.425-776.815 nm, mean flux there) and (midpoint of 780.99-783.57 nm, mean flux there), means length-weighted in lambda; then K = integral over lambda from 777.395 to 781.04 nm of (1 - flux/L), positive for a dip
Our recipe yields 0.08 nm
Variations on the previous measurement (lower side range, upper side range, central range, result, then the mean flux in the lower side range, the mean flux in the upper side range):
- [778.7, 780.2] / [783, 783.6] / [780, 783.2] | -0.06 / 6.74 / 6.76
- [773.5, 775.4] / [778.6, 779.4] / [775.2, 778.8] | 0.00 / 6.95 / 6.73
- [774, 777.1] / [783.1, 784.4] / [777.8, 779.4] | 0.03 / 6.9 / 6.76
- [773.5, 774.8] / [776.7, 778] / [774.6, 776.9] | -0.02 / 6.95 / 6.77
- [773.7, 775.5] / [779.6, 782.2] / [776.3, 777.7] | 0.02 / 6.93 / 6.87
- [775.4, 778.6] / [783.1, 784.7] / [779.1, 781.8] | -0.01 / 6.82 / 6.76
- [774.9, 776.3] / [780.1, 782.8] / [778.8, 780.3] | 0.04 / 6.98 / 6.9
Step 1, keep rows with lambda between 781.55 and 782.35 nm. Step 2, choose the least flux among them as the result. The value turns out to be 6.93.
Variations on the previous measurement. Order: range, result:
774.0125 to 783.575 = 6.63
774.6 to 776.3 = 6.77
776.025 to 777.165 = 6.79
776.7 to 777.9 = 6.71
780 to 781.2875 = 6.73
